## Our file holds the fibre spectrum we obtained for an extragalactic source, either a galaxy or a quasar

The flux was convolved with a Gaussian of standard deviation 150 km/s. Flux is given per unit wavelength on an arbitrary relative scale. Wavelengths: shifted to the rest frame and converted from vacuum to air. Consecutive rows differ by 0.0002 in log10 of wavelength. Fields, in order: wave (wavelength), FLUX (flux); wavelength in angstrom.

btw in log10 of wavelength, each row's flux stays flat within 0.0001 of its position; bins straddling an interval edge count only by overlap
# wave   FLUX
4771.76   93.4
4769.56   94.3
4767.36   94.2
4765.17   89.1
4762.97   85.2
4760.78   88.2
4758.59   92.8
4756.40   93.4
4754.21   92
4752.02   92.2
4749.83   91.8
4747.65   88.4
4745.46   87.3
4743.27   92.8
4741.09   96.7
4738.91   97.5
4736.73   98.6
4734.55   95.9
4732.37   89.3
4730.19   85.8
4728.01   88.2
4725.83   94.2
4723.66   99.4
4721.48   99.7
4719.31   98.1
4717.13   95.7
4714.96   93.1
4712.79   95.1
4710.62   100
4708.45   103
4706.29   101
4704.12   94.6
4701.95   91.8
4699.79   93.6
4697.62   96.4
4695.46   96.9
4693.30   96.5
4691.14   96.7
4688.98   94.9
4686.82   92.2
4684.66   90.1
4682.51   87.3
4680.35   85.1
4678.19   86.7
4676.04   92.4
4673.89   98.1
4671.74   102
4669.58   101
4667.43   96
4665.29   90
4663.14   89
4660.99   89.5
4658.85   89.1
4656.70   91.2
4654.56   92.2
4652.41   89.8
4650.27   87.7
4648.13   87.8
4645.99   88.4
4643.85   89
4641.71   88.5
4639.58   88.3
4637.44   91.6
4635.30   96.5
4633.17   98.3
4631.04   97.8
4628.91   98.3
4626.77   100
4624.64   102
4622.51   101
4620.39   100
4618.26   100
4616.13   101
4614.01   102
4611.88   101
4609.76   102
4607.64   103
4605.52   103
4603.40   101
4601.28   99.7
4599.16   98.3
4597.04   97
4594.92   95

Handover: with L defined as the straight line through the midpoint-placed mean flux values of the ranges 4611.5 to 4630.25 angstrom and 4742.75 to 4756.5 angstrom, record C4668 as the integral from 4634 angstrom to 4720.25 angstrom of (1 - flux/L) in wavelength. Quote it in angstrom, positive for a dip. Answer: 2.7 angstrom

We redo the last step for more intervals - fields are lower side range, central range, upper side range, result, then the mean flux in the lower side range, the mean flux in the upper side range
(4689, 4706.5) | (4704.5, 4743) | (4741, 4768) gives -1.01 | 95.6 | 90.8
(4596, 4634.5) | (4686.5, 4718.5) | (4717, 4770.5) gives -0.35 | 100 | 92.8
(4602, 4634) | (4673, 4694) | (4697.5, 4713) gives 1.31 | 101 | 97.1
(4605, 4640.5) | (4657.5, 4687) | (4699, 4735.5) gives 1.54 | 99.1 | 95.2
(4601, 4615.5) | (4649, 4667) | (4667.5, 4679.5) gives 1.33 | 102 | 95.8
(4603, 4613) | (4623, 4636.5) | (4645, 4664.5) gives -0.37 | 102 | 89.4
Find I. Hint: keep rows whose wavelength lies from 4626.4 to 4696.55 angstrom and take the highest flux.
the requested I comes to 102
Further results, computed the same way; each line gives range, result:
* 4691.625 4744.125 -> 103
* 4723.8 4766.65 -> 98.6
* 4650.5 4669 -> 96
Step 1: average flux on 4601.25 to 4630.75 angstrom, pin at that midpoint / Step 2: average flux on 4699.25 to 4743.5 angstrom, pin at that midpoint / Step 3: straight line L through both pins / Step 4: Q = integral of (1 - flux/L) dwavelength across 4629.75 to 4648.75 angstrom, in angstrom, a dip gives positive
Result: 1.5 angstrom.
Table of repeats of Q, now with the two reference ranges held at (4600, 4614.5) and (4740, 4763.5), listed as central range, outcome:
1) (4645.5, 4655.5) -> 0.9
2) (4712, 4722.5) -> -0.3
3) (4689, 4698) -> -0.1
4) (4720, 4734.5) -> 0.0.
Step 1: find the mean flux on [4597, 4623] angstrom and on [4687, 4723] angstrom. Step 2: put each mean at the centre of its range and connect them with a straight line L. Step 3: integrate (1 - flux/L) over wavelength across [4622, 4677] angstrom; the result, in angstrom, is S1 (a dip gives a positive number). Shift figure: 3.0 angstrom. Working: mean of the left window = 101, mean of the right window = 96.6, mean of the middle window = 93.6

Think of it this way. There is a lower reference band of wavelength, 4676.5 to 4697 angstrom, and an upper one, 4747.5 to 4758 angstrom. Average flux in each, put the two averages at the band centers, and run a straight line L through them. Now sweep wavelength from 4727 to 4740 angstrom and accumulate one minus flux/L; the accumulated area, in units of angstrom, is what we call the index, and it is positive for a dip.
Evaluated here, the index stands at -0.1 angstrom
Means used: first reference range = 92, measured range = 92.6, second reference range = 91.9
